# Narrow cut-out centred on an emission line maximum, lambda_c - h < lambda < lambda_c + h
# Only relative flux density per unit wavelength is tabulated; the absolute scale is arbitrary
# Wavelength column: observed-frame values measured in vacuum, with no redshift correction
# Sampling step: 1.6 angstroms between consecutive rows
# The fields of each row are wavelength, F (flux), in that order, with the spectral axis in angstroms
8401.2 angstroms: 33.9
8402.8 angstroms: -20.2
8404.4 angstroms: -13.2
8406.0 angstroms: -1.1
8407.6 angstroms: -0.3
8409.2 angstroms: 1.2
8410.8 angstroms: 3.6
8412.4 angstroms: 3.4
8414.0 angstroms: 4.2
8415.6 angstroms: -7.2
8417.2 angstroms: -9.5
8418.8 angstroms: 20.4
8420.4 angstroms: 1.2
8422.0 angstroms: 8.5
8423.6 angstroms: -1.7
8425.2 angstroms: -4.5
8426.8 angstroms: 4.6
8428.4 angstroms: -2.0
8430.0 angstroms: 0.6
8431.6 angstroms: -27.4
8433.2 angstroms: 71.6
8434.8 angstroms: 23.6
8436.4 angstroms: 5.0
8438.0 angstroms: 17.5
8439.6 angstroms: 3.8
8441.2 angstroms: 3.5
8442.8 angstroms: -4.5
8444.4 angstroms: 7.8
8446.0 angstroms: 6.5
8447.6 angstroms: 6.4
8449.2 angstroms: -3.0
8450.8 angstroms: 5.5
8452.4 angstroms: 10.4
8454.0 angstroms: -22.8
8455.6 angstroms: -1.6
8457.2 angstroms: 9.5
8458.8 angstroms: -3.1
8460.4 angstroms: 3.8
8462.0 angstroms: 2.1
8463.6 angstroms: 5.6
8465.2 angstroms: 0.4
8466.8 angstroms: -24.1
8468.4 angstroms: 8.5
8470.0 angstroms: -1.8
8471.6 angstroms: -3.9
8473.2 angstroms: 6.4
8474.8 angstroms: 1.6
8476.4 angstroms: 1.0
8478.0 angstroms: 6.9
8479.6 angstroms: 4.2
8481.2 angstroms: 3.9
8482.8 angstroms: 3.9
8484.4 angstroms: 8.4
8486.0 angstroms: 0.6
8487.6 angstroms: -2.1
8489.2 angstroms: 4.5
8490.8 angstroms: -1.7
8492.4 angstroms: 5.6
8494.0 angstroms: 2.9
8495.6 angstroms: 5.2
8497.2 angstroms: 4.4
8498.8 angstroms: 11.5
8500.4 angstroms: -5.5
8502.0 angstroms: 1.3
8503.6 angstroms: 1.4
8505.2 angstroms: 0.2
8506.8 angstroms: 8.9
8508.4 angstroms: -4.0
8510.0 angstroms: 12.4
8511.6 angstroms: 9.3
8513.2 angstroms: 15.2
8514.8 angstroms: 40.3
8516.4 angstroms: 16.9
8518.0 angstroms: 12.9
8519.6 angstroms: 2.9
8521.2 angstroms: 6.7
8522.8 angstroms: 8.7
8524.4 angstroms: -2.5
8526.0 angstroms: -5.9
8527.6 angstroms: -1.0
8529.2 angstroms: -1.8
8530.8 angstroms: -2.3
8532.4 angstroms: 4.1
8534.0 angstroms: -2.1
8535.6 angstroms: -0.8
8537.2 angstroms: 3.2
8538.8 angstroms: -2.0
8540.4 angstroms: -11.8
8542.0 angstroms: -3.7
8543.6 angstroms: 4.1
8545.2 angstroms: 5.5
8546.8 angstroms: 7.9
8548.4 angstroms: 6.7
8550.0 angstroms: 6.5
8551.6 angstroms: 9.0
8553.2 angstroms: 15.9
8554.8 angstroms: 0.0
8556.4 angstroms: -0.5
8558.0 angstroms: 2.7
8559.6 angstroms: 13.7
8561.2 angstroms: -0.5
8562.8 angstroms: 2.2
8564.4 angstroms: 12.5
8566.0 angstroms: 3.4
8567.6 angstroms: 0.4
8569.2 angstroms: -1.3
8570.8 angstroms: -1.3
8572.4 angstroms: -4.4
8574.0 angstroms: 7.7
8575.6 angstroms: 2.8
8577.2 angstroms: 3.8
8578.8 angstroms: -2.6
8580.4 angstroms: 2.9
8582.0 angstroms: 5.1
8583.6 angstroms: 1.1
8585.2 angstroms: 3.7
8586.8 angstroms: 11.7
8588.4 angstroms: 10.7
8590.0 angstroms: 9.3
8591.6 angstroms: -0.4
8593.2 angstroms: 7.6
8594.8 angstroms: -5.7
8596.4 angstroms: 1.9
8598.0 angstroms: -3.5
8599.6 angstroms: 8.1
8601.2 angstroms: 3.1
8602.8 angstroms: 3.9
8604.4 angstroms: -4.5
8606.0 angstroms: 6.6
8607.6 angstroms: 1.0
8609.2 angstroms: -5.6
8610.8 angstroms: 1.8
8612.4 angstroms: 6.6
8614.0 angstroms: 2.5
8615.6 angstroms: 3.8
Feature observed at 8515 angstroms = H-gamma 4340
